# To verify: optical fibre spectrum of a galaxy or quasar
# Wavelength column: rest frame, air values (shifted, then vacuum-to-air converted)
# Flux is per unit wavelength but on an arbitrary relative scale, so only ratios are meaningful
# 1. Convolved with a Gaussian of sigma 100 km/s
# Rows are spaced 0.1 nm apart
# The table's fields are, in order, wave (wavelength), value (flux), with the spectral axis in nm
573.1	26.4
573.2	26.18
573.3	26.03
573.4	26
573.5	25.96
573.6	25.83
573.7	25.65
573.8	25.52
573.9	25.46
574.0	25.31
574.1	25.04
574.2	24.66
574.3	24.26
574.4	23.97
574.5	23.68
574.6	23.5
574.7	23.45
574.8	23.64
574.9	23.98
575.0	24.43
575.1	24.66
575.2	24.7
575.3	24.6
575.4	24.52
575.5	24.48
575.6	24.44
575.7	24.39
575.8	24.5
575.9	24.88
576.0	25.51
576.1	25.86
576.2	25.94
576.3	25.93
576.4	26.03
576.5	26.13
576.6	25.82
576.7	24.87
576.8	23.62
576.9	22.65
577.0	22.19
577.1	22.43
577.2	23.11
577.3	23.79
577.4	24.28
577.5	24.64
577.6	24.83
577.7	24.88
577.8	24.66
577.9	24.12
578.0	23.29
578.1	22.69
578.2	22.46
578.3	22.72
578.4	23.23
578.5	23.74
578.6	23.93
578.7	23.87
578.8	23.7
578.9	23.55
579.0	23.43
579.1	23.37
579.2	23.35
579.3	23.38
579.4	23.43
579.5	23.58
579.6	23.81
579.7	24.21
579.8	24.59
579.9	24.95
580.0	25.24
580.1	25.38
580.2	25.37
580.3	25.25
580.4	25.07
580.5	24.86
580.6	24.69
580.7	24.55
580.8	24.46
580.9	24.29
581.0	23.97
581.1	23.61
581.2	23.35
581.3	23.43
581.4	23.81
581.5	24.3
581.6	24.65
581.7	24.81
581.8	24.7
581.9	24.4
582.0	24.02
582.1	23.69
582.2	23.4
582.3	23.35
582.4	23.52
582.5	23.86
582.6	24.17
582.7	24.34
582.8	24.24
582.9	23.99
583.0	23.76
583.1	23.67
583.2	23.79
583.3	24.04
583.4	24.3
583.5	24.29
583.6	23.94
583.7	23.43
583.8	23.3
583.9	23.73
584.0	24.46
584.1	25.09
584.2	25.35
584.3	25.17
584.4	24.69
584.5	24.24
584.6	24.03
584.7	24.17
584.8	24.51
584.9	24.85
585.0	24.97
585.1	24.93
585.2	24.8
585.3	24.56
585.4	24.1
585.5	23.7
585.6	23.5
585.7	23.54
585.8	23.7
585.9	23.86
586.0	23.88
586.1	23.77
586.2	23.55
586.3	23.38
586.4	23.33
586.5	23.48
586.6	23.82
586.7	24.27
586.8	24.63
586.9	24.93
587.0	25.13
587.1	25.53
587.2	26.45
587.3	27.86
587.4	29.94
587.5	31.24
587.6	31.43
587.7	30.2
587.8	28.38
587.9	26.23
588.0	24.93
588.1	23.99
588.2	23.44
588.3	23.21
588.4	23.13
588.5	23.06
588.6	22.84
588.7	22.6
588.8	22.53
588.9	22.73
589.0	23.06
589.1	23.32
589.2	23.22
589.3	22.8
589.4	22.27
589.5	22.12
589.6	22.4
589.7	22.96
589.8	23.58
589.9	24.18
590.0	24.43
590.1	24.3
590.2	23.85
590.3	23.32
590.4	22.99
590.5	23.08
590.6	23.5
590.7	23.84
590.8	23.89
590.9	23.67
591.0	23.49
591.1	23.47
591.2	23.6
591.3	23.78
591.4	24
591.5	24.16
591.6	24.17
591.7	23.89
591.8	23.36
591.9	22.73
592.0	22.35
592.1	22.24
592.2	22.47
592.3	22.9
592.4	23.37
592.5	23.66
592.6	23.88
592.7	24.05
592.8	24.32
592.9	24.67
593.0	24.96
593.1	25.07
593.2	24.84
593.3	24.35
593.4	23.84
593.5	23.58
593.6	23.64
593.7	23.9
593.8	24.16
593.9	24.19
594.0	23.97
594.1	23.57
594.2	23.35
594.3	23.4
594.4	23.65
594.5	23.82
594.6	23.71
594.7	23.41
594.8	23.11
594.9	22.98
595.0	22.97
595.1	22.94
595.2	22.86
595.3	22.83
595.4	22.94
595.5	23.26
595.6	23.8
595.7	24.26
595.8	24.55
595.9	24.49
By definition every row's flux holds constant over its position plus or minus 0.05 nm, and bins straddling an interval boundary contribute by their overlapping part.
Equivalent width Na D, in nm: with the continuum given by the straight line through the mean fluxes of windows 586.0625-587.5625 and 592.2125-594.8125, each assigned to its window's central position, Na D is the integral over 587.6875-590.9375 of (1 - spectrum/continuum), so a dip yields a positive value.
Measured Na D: 0.16 nm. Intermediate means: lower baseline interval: 25.5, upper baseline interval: 23.9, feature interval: 23.7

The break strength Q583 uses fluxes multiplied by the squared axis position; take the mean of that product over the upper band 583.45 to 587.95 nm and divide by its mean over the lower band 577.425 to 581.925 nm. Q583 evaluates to 1.06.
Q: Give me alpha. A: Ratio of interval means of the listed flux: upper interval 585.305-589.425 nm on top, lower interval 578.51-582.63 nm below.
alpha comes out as 1.02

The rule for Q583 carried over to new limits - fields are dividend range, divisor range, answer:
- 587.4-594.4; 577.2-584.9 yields 1.03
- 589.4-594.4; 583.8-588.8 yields 0.97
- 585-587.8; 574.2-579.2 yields 1.09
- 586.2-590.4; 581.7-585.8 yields 1.03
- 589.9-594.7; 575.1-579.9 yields 1.03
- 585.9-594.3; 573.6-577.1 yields 1.03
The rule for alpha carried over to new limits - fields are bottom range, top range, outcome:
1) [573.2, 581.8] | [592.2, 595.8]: 0.97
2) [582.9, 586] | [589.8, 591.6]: 0.98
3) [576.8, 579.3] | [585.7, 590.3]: 1.04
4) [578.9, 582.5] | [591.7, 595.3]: 0.98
